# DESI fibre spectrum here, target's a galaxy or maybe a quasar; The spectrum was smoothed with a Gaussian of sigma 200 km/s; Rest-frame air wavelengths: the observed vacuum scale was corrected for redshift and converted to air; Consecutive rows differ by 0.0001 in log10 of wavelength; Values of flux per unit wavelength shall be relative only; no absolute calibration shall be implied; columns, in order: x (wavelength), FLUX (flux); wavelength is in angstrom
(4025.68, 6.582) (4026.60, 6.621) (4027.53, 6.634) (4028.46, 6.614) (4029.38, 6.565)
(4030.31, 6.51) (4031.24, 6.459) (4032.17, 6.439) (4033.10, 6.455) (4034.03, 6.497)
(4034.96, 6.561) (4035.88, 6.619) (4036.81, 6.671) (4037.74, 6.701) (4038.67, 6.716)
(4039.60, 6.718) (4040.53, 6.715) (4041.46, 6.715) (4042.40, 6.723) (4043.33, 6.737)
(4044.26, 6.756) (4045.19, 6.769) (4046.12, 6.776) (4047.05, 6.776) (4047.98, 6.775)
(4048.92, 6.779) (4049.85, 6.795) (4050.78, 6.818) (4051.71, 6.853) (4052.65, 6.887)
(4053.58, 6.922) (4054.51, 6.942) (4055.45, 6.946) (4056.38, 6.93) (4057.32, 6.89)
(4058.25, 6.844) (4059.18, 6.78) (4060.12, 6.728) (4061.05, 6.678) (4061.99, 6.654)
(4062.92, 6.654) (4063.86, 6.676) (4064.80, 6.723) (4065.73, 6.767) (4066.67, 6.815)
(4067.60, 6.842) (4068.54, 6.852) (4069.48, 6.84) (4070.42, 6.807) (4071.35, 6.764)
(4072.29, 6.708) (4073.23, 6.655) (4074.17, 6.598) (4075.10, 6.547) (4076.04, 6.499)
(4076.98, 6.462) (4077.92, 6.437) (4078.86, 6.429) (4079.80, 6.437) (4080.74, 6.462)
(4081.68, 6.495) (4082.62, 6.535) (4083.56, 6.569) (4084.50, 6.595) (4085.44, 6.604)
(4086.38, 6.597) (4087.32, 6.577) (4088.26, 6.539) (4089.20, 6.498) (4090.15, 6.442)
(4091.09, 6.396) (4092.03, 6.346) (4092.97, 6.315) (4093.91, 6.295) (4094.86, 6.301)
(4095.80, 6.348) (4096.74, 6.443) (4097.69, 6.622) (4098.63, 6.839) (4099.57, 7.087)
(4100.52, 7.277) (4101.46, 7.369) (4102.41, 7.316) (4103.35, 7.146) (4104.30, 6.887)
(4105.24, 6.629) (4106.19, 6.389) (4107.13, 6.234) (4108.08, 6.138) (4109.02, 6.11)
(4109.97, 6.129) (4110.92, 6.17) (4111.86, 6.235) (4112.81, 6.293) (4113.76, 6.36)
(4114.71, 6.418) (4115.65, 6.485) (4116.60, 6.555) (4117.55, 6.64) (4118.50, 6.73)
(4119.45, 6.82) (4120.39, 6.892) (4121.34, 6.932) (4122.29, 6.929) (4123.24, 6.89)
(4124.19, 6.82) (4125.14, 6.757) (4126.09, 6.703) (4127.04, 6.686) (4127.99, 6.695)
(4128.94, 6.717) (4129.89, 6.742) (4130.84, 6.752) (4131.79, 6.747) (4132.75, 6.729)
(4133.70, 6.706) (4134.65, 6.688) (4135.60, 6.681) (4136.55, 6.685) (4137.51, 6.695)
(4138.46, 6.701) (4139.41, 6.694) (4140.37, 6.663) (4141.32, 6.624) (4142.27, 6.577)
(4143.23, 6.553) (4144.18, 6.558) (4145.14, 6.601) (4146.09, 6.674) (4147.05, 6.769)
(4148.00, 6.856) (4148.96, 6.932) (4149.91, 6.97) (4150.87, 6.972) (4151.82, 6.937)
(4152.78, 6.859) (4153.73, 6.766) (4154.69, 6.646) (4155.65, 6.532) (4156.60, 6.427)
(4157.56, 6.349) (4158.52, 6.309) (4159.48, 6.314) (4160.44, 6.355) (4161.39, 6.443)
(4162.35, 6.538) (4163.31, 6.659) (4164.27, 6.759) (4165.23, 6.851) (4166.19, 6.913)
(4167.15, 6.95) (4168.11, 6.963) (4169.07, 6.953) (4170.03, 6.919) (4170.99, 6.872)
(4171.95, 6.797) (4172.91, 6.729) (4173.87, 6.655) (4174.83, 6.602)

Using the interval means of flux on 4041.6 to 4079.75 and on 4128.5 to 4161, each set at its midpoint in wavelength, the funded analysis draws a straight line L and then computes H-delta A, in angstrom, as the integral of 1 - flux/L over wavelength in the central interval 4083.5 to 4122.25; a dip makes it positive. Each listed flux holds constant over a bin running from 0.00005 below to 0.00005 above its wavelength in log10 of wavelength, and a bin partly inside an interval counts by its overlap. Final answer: 0.73 angstrom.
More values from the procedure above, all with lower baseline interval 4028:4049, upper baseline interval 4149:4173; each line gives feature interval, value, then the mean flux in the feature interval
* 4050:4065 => -0.3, 6.81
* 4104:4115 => 0.6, 6.32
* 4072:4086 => 0.3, 6.53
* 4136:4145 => 0.1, 6.63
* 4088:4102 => 0.1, 6.61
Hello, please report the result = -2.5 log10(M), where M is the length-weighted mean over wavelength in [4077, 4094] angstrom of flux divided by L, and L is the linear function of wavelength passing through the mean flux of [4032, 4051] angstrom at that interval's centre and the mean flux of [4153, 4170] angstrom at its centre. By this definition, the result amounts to 0.03 mag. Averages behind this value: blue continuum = 6.69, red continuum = 6.64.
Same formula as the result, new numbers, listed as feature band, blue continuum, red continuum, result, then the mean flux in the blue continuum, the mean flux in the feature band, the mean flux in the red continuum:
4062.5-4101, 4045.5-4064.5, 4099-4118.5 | 0.02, 6.8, 6.6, 6.6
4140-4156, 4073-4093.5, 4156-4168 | -0.03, 6.5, 6.74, 6.58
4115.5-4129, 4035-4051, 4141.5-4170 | -0.01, 6.74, 6.76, 6.69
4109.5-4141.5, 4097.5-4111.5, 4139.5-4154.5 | 0.01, 6.69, 6.65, 6.75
